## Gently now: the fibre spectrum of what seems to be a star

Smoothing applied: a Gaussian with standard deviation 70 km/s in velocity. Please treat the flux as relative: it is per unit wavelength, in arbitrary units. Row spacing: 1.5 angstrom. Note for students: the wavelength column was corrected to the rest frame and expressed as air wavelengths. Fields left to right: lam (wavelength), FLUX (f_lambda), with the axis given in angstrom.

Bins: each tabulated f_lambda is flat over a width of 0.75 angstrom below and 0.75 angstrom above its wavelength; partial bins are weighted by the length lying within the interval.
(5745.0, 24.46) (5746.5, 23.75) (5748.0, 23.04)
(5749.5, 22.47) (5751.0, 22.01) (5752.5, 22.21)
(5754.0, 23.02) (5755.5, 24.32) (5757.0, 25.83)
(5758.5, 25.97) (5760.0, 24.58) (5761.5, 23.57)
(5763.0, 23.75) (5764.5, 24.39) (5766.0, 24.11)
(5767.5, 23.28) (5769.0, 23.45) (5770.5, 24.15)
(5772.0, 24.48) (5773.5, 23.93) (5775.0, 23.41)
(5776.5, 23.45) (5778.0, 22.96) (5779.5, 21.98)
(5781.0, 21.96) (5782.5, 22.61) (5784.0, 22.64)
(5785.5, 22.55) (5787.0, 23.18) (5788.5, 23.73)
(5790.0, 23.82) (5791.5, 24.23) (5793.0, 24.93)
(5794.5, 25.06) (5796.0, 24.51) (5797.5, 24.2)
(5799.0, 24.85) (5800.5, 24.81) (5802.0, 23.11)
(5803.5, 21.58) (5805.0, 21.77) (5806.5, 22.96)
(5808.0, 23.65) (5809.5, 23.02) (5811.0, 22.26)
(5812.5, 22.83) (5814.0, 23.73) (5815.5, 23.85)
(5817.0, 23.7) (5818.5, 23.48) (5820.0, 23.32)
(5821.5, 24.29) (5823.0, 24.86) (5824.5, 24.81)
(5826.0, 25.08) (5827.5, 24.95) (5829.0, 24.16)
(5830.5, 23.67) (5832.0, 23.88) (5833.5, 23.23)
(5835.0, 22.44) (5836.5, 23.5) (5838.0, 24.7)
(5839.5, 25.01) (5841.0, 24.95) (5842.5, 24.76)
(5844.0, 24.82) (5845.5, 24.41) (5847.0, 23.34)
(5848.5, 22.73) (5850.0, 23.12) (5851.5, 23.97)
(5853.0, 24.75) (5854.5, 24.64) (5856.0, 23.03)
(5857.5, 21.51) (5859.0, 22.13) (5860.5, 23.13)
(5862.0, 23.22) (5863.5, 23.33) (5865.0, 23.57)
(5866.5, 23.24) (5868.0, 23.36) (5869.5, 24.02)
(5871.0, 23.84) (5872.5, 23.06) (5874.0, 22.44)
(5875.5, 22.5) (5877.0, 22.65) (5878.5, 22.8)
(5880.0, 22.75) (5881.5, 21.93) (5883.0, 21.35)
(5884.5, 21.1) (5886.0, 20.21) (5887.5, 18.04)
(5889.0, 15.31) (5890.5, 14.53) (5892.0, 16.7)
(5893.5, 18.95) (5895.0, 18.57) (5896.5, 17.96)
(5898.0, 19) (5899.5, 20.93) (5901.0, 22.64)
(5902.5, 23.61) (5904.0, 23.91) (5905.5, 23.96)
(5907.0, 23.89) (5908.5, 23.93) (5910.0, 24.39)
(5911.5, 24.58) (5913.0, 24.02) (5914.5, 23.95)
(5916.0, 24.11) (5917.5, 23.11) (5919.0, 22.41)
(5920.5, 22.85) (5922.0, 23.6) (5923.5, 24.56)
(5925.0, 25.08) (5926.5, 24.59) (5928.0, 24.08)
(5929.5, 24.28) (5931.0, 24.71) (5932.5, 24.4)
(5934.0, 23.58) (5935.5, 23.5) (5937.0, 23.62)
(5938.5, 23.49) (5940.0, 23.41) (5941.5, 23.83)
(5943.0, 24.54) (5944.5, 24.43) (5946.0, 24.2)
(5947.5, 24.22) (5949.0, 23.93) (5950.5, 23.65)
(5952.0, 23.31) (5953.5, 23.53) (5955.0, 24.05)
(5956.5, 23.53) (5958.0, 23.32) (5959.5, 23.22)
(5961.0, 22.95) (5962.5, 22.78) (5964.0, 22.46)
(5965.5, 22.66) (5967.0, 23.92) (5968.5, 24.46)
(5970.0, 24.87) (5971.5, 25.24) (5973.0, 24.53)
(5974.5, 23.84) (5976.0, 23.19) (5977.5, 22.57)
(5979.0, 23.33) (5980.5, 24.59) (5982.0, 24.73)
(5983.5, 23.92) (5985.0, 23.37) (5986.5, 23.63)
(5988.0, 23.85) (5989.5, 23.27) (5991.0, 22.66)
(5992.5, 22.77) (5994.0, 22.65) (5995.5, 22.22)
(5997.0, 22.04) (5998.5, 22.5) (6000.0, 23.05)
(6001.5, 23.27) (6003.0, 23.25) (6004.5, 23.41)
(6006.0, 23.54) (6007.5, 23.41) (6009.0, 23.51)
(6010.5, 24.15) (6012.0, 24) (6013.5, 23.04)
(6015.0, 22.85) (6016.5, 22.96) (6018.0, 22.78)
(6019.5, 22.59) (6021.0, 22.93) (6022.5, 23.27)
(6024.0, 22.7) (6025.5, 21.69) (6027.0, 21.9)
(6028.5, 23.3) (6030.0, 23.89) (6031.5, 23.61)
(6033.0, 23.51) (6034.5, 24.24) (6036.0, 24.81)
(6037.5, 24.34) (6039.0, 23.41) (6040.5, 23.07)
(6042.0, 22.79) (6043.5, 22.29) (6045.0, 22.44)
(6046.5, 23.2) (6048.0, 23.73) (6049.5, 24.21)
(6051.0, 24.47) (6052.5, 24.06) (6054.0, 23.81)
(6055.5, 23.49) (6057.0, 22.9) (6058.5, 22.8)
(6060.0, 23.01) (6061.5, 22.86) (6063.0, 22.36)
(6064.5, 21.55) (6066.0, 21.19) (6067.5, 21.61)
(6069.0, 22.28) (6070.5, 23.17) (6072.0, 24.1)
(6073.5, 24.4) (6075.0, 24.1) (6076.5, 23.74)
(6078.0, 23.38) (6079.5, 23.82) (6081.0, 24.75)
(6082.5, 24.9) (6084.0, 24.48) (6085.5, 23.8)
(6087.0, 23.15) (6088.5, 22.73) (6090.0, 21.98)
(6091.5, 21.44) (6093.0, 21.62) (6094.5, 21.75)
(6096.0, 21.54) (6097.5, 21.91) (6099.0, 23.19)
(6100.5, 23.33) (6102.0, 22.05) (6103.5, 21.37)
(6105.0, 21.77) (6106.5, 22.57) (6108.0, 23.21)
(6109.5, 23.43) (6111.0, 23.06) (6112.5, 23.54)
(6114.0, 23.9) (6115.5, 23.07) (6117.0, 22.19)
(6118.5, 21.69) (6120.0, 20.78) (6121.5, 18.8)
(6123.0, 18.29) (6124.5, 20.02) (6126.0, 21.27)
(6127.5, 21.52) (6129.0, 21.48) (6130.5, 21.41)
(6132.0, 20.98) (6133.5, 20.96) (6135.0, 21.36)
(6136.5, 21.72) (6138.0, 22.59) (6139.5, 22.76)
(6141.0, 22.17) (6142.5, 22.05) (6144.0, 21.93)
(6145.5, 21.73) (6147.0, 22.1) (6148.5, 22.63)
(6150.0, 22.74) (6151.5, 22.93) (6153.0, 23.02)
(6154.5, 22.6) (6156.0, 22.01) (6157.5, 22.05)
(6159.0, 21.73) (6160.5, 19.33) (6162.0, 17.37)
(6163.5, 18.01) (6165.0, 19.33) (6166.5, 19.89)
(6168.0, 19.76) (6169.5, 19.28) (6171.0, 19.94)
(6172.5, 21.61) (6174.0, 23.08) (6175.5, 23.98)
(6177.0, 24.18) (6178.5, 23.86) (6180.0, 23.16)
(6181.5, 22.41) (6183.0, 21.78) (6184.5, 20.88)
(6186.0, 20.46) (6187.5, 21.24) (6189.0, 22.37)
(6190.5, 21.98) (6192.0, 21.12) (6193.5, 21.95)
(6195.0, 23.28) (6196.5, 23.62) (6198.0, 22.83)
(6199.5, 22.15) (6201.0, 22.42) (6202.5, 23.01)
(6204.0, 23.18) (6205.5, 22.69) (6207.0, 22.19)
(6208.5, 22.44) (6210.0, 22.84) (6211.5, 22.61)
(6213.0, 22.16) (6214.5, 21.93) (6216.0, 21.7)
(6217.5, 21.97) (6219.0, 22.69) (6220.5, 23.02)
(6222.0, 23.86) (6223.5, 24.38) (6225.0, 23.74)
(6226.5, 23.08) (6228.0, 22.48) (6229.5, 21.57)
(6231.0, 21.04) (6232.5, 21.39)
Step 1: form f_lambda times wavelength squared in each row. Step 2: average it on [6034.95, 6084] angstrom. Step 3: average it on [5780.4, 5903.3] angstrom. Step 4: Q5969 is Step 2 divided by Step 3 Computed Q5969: 1.1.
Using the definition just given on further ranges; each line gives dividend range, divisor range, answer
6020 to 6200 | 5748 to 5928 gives 1.06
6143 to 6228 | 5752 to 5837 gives 1.06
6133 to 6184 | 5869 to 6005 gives 1.02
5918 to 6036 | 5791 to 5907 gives 1.08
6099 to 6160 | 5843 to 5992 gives 1.02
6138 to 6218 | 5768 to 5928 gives 1.06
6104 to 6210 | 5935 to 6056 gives 0.98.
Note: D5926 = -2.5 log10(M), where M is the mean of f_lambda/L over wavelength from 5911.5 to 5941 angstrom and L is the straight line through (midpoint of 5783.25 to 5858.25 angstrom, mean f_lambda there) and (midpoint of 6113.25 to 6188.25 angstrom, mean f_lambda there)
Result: -0.04 mag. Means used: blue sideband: 23.8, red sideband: 21.5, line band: 23.9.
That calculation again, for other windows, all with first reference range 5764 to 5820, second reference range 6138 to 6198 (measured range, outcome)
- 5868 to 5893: 0.11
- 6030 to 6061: -0.06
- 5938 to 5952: -0.05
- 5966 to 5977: -0.07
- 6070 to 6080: -0.08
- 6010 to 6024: -0.03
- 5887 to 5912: 0.12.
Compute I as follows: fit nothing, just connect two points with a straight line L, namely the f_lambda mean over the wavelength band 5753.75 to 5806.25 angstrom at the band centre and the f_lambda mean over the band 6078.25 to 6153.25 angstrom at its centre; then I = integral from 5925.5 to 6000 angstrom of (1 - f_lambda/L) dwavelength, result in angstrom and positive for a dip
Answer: -2.4 angstrom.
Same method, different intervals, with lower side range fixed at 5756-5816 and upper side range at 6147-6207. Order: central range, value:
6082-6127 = -0.1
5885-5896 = 2.6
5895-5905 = 0.8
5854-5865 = 0.1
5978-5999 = -0.5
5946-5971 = -0.8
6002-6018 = -0.6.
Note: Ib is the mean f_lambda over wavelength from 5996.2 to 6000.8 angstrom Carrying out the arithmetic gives 22.5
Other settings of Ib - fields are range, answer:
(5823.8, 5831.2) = 24.5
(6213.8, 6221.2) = 22.3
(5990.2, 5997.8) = 22.5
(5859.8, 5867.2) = 23.3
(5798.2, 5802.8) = 24.2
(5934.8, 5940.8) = 23.5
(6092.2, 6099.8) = 22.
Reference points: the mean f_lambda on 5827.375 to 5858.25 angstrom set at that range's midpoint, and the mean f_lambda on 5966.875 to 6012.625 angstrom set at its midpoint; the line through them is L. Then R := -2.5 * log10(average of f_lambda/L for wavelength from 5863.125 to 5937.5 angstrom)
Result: 0.06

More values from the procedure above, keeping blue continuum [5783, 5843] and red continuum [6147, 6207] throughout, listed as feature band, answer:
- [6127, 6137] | 0.036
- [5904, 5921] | -0.024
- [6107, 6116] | -0.057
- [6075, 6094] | -0.048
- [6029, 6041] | -0.060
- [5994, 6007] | -0.007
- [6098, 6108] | -0.011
